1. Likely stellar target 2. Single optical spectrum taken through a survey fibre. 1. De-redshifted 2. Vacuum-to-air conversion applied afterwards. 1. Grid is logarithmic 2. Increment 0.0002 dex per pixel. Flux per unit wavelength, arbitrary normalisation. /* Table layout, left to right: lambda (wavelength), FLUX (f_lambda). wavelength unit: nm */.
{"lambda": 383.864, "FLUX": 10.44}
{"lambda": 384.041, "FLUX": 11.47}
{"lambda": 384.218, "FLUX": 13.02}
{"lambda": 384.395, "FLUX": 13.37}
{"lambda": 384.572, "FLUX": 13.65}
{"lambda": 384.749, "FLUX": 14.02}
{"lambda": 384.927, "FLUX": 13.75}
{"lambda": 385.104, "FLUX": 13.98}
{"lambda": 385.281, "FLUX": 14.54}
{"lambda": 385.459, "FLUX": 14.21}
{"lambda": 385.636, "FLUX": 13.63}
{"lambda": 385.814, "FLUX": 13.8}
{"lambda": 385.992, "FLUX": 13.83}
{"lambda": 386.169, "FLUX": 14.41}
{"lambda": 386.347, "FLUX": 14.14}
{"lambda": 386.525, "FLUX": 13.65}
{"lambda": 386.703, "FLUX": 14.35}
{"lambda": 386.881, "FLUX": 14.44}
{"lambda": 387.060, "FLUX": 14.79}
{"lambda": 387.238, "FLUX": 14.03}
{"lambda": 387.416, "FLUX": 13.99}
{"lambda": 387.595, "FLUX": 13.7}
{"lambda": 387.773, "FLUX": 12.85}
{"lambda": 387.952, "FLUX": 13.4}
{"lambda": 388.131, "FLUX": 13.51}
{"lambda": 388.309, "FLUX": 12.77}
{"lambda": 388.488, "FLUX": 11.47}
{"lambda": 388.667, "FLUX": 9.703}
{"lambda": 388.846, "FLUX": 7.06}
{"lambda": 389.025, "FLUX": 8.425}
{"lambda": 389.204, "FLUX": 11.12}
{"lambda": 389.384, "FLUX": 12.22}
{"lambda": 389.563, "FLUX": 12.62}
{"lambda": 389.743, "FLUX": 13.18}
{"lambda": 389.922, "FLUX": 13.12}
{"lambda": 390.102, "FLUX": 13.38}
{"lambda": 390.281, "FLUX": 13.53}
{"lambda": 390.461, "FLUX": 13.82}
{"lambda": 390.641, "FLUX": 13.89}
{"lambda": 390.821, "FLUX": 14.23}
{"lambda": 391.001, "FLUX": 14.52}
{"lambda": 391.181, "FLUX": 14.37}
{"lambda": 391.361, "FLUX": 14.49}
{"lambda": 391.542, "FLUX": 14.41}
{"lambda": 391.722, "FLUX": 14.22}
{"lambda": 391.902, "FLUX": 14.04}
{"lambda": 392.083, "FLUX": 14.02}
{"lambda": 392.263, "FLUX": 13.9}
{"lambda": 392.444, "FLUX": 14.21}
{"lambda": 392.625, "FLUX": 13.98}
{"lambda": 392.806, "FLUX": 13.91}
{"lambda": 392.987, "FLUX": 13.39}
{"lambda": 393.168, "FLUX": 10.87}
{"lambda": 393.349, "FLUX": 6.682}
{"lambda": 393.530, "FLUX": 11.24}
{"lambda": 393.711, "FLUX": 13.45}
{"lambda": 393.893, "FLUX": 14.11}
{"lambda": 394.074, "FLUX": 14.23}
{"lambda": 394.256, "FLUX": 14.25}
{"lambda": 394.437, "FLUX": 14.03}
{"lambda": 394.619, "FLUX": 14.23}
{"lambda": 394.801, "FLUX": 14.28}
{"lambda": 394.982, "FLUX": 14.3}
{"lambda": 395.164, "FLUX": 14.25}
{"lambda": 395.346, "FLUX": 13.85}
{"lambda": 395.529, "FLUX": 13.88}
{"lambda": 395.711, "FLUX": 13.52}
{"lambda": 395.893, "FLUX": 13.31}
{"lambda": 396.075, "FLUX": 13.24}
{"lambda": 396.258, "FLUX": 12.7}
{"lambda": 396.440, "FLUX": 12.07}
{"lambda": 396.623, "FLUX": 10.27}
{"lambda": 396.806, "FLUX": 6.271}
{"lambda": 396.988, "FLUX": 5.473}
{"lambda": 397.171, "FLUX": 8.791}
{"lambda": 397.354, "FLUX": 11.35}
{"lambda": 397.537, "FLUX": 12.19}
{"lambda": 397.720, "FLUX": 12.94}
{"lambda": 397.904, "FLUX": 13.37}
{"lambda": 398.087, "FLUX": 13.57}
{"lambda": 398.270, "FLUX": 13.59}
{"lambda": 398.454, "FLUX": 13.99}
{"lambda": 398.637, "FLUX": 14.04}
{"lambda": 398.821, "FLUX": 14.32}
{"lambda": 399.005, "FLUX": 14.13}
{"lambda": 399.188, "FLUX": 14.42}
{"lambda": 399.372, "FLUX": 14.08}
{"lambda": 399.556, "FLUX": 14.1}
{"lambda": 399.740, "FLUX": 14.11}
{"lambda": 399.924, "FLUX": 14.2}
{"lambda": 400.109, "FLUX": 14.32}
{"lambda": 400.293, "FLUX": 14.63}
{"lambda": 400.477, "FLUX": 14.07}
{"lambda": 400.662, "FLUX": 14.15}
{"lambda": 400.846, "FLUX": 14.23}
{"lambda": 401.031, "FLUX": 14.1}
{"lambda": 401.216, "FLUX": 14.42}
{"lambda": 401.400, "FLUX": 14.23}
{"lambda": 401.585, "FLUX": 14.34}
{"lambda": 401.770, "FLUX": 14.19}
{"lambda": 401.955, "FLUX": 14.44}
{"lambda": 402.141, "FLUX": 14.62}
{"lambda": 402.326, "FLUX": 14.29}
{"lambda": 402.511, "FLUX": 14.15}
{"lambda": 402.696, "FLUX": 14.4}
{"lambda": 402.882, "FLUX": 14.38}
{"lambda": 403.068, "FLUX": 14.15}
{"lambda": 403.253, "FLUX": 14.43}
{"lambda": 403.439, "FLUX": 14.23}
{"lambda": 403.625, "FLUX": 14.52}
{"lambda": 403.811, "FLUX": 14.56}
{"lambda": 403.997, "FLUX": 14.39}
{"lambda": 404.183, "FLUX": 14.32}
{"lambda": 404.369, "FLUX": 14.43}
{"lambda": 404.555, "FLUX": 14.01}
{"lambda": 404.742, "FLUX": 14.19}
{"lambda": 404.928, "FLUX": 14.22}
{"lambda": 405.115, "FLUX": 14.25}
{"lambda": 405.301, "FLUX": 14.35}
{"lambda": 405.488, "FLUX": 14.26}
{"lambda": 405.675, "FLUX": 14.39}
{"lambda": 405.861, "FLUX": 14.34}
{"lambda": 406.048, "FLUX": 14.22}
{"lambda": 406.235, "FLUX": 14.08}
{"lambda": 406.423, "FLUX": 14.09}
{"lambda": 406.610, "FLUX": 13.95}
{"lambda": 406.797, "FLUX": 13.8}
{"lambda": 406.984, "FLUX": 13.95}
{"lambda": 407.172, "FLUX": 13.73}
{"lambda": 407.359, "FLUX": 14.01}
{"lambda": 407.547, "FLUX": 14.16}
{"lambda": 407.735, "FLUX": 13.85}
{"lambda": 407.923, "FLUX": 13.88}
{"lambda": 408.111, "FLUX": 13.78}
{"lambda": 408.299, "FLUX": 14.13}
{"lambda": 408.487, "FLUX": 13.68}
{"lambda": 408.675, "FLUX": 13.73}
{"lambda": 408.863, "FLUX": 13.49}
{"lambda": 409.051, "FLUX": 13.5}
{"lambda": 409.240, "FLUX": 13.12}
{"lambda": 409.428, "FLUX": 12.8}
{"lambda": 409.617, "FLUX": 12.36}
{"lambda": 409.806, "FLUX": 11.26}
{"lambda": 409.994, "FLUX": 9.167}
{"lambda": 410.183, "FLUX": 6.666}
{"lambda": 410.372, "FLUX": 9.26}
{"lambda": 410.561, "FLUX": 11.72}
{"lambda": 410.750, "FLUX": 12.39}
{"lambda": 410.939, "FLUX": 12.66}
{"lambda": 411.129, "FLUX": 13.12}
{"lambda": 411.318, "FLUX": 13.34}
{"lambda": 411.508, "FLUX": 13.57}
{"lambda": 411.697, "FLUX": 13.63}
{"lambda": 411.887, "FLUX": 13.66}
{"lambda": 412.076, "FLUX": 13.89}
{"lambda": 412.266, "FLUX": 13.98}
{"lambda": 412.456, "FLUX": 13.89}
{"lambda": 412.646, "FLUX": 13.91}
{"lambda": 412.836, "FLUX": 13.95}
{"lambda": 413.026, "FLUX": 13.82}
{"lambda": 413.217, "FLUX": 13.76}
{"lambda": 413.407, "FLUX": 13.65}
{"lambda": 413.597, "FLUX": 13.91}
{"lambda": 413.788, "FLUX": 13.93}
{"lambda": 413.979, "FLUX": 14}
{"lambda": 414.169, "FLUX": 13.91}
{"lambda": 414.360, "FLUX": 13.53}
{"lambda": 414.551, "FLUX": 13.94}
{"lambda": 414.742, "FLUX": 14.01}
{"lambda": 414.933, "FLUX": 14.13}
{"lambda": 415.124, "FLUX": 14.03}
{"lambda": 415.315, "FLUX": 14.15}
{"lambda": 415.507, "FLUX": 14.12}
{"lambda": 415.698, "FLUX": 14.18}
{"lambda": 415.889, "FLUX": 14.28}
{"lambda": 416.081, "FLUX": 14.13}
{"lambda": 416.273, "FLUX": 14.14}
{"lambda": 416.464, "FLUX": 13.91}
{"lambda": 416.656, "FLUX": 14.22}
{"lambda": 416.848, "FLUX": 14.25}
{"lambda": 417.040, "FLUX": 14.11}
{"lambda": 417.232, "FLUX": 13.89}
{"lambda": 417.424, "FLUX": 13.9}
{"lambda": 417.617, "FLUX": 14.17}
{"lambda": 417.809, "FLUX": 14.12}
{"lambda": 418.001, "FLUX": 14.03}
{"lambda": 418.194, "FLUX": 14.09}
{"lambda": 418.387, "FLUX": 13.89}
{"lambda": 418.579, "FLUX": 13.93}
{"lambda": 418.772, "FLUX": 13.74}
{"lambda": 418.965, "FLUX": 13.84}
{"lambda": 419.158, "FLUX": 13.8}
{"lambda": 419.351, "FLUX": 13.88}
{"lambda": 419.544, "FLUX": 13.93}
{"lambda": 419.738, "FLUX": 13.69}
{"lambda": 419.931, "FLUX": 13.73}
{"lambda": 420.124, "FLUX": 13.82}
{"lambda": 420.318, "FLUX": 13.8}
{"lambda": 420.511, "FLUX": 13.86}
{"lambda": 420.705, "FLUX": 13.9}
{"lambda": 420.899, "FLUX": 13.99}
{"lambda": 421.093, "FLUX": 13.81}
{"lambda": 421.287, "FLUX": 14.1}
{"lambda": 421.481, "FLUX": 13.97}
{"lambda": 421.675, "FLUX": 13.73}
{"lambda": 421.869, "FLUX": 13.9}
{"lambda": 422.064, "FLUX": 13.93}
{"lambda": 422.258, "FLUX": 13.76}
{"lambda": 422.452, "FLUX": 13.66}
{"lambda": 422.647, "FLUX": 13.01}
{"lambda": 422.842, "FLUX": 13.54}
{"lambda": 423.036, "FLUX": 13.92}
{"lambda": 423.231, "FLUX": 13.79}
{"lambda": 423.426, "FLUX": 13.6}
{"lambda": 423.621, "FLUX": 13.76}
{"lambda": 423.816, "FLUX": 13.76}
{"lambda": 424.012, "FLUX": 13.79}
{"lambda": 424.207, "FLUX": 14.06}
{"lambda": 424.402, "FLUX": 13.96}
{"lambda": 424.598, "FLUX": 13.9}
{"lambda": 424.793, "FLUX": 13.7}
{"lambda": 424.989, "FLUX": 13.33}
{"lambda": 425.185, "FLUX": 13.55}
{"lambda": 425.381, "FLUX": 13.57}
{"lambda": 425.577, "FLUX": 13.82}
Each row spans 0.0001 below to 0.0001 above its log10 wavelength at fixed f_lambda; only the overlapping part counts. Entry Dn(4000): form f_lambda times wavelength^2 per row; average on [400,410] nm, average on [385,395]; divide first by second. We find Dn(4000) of 1.1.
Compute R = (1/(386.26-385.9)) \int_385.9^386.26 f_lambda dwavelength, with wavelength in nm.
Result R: 14.1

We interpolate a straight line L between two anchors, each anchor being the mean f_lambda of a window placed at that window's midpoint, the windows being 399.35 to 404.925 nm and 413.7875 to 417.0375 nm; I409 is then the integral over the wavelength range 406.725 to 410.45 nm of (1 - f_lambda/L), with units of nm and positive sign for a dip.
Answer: 0.38 nm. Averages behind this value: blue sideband 14.3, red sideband 14.1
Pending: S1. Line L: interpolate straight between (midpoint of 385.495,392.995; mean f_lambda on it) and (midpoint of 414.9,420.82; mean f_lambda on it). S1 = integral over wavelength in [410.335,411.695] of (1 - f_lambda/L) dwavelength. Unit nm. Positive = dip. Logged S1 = 0.13 nm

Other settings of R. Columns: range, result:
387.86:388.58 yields 12.8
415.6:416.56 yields 14.1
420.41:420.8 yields 13.9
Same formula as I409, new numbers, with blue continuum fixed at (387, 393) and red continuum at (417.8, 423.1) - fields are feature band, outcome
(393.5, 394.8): -0.058 nm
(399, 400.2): -0.077 nm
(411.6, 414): -0.033 nm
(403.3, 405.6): -0.147 nm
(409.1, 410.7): 0.314 nm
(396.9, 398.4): 0.204 nm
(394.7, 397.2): 0.245 nm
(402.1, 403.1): -0.068 nm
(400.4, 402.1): -0.111 nm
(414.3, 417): -0.071 nm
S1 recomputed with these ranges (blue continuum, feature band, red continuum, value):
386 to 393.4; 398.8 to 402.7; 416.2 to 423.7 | -0.26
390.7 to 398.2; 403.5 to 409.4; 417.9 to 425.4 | -0.34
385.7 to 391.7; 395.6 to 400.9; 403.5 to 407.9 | 0.36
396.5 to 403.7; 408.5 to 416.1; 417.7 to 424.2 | 0.26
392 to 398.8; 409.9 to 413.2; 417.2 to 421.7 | 0.23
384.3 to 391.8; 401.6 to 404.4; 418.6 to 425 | -0.18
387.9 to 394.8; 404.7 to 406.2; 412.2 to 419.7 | -0.08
